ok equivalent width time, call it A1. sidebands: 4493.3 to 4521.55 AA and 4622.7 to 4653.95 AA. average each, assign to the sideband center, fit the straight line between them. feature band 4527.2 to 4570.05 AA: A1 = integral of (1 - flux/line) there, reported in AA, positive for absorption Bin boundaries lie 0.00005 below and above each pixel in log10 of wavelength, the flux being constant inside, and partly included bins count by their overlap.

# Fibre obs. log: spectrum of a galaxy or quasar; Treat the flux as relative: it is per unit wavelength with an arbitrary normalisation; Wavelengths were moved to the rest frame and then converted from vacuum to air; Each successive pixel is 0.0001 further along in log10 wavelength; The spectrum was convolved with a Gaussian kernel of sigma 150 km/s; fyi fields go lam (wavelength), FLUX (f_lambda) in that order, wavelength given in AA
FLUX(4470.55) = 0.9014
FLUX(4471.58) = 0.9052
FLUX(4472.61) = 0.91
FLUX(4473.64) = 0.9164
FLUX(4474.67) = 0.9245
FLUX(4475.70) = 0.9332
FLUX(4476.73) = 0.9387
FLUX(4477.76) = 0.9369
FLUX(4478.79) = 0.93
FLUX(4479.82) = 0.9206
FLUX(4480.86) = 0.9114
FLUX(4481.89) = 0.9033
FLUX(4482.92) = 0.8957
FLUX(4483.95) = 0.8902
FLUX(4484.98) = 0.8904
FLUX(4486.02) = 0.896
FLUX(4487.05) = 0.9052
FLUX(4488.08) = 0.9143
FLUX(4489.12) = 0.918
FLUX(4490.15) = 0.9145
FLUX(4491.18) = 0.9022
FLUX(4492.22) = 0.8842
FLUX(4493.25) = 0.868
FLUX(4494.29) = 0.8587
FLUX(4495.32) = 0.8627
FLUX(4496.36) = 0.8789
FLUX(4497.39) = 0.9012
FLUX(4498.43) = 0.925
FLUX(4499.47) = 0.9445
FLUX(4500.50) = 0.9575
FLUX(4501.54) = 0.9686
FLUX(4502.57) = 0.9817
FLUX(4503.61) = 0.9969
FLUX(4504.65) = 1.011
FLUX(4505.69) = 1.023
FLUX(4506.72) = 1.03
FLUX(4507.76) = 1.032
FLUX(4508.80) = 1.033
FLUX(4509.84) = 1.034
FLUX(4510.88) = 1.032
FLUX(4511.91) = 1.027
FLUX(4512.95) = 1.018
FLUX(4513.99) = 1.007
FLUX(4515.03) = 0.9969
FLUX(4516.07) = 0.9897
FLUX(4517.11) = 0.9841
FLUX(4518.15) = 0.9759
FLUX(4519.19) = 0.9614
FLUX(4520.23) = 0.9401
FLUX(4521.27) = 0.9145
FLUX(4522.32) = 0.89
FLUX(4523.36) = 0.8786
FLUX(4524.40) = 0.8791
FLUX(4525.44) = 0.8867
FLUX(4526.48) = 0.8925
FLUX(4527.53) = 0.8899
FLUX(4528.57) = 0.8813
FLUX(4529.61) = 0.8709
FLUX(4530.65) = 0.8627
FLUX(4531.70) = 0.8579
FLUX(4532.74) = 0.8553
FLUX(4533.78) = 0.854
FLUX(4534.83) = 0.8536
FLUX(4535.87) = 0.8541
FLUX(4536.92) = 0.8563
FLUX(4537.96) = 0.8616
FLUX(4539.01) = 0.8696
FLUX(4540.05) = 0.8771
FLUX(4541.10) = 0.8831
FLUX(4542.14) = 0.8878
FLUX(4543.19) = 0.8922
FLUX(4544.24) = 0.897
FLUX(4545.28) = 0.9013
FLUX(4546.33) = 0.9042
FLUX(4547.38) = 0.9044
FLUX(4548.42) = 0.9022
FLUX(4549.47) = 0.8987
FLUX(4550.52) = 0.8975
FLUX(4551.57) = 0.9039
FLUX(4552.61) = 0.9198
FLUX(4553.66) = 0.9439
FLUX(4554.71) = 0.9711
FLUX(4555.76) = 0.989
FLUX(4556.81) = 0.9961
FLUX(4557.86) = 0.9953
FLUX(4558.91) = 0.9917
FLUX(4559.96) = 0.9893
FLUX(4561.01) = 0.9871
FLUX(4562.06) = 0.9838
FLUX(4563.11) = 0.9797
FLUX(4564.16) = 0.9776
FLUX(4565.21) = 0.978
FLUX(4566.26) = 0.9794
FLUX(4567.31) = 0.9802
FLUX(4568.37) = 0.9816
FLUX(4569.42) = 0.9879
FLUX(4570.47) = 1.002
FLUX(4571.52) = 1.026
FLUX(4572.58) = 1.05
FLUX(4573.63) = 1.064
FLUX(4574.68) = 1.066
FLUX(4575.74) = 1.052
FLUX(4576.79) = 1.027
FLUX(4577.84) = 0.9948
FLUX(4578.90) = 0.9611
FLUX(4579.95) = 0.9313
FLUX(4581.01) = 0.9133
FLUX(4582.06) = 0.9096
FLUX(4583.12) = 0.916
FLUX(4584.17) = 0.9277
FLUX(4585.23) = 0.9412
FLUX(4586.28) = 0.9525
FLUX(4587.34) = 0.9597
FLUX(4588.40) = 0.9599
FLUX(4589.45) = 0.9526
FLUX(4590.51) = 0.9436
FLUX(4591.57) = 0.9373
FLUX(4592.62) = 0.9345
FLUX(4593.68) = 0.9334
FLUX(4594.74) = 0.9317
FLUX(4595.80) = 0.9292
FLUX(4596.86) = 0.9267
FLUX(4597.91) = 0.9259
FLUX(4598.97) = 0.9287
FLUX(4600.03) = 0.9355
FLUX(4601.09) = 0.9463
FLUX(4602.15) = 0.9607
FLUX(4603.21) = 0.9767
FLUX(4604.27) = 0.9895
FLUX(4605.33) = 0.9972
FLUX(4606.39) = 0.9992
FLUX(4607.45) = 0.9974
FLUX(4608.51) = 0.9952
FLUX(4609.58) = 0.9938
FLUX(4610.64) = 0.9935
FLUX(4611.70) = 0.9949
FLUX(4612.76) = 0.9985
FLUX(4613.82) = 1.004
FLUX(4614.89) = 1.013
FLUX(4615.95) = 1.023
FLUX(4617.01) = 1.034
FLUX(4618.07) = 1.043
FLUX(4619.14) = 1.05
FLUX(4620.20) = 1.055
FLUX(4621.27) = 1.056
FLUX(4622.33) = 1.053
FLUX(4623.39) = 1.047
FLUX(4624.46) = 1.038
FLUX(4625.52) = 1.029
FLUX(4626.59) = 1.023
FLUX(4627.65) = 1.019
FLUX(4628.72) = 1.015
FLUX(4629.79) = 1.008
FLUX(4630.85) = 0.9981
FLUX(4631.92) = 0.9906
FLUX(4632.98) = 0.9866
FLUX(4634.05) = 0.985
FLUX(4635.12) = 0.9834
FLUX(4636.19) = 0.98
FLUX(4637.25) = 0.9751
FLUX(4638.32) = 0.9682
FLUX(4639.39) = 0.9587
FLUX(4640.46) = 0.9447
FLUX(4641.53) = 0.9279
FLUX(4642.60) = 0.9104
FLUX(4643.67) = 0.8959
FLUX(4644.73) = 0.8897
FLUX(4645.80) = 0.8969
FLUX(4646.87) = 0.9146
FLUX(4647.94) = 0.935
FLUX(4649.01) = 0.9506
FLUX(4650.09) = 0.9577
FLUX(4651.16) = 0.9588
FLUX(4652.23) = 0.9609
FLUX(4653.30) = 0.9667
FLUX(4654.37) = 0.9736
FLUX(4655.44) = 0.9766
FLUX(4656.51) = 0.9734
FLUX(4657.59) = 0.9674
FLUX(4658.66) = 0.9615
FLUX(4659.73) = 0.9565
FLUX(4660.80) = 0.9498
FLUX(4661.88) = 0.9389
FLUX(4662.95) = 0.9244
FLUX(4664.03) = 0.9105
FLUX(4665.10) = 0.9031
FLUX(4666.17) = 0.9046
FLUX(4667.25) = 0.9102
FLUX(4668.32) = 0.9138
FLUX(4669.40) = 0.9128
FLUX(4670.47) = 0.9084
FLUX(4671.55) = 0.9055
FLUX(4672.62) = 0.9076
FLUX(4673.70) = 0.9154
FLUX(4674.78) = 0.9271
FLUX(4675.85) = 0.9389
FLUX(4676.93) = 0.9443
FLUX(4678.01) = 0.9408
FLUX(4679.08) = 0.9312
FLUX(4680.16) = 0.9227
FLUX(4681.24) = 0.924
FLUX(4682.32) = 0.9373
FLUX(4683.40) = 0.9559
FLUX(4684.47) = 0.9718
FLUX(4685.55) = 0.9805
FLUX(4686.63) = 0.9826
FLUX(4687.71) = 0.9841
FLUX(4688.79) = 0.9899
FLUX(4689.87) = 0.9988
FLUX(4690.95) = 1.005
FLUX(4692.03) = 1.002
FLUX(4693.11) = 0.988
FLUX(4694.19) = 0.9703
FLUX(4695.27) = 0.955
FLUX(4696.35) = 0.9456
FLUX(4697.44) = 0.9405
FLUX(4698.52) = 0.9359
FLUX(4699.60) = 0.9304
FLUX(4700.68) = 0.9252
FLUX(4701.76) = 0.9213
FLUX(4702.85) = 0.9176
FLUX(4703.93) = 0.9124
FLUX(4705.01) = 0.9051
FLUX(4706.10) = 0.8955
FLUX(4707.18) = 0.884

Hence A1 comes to 2.2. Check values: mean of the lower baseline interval 0.972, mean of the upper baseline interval 0.97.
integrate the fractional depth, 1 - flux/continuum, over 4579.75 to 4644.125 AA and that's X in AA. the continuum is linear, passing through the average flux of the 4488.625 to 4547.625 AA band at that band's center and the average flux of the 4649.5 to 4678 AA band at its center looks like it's -3.0 AA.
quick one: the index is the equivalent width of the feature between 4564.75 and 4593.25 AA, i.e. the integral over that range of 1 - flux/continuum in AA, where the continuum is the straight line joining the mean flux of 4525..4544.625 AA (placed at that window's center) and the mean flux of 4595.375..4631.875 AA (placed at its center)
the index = -1.0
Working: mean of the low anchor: 0.872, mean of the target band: 0.975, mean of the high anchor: 1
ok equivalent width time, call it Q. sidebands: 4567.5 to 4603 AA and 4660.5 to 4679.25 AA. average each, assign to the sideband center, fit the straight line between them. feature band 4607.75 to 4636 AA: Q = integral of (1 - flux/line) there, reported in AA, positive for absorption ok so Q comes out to -2.1 AA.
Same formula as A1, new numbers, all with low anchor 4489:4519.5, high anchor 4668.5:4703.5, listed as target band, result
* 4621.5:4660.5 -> -0.85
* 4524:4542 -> 1.72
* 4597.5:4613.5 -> -0.36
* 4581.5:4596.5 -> 0.30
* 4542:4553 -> 0.68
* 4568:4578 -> -0.72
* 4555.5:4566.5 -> -0.31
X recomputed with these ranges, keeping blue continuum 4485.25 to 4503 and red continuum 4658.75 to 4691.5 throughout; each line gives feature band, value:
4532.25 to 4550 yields 0.7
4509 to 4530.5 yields -0.8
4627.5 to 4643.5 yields -0.7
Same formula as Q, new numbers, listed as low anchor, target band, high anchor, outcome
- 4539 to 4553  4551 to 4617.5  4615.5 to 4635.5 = -1.22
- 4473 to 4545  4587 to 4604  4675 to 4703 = -0.08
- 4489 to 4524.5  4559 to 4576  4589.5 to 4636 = -0.49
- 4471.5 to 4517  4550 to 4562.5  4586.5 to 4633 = 0.06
